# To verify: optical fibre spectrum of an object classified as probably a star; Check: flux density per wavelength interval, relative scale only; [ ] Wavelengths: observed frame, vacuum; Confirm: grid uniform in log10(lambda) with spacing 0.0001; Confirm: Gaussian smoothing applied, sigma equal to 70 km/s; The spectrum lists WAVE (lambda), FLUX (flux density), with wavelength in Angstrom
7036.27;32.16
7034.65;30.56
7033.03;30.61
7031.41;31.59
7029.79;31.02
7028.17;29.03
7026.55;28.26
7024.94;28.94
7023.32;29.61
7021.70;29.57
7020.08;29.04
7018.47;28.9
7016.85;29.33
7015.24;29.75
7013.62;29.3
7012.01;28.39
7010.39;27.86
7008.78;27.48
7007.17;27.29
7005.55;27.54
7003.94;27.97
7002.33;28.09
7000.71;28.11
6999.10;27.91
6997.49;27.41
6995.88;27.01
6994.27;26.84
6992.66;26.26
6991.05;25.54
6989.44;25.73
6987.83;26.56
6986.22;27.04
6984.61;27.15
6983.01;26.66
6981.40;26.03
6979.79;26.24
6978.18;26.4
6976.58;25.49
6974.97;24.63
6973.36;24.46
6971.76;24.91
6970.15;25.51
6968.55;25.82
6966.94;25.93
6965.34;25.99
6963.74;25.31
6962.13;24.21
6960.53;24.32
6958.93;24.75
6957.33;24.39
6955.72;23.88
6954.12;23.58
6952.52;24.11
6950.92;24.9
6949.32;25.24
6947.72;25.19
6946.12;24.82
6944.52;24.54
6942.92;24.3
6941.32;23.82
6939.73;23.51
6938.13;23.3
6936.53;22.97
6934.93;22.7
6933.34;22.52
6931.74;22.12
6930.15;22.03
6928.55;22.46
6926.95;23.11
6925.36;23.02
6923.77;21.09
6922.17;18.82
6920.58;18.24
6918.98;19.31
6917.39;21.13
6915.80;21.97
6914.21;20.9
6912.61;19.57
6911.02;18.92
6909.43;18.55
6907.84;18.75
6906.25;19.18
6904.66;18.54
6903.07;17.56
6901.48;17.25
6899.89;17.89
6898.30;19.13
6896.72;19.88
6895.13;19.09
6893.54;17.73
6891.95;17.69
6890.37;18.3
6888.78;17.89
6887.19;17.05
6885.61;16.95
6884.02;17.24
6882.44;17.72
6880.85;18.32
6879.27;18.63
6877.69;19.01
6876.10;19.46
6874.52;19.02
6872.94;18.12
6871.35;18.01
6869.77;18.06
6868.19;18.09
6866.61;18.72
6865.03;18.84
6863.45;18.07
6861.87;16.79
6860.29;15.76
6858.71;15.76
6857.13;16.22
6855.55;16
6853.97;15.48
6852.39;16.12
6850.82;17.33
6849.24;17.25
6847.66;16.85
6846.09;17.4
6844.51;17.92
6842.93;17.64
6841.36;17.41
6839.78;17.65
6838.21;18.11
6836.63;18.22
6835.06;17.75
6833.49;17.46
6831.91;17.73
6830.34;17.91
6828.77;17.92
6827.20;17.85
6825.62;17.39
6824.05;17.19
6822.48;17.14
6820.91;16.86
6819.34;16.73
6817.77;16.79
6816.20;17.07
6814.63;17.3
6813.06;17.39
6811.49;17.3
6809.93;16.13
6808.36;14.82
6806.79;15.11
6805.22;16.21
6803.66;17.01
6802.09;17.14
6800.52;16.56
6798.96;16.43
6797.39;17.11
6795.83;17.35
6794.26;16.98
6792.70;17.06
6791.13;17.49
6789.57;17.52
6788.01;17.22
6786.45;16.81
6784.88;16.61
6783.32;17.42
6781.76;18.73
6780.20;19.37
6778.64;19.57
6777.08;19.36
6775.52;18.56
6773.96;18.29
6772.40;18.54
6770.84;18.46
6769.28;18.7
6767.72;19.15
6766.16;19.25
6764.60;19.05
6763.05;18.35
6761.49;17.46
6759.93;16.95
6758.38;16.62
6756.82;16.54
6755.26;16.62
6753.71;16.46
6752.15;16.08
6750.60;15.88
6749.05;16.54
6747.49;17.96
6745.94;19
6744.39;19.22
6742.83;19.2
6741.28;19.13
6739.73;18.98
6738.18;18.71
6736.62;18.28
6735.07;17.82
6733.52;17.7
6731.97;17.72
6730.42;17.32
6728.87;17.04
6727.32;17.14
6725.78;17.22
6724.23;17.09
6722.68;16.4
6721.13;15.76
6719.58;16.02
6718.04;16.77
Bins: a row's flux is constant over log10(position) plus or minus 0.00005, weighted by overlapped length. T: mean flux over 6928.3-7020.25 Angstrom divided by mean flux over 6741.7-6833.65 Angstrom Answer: 1.47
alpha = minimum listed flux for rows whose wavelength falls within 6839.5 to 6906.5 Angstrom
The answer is 15.48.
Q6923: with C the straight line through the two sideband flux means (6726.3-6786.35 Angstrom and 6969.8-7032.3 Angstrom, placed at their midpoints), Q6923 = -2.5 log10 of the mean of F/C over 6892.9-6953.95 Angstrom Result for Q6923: 0.156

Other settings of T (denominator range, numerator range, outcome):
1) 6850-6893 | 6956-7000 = 1.47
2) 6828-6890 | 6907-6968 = 1.29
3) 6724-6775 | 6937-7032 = 1.49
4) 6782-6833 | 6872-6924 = 1.10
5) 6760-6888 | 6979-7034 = 1.60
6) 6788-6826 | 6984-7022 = 1.65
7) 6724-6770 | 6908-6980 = 1.31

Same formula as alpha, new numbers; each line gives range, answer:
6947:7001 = 23.58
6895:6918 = 17.25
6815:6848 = 16.73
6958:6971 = 24.21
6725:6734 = 17.04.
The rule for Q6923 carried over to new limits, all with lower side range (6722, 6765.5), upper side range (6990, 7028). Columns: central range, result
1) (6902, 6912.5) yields 0.279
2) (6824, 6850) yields 0.204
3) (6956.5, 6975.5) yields 0.059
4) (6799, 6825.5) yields 0.213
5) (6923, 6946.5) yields 0.095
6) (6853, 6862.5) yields 0.353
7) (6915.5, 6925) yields 0.217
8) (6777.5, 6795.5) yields 0.091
